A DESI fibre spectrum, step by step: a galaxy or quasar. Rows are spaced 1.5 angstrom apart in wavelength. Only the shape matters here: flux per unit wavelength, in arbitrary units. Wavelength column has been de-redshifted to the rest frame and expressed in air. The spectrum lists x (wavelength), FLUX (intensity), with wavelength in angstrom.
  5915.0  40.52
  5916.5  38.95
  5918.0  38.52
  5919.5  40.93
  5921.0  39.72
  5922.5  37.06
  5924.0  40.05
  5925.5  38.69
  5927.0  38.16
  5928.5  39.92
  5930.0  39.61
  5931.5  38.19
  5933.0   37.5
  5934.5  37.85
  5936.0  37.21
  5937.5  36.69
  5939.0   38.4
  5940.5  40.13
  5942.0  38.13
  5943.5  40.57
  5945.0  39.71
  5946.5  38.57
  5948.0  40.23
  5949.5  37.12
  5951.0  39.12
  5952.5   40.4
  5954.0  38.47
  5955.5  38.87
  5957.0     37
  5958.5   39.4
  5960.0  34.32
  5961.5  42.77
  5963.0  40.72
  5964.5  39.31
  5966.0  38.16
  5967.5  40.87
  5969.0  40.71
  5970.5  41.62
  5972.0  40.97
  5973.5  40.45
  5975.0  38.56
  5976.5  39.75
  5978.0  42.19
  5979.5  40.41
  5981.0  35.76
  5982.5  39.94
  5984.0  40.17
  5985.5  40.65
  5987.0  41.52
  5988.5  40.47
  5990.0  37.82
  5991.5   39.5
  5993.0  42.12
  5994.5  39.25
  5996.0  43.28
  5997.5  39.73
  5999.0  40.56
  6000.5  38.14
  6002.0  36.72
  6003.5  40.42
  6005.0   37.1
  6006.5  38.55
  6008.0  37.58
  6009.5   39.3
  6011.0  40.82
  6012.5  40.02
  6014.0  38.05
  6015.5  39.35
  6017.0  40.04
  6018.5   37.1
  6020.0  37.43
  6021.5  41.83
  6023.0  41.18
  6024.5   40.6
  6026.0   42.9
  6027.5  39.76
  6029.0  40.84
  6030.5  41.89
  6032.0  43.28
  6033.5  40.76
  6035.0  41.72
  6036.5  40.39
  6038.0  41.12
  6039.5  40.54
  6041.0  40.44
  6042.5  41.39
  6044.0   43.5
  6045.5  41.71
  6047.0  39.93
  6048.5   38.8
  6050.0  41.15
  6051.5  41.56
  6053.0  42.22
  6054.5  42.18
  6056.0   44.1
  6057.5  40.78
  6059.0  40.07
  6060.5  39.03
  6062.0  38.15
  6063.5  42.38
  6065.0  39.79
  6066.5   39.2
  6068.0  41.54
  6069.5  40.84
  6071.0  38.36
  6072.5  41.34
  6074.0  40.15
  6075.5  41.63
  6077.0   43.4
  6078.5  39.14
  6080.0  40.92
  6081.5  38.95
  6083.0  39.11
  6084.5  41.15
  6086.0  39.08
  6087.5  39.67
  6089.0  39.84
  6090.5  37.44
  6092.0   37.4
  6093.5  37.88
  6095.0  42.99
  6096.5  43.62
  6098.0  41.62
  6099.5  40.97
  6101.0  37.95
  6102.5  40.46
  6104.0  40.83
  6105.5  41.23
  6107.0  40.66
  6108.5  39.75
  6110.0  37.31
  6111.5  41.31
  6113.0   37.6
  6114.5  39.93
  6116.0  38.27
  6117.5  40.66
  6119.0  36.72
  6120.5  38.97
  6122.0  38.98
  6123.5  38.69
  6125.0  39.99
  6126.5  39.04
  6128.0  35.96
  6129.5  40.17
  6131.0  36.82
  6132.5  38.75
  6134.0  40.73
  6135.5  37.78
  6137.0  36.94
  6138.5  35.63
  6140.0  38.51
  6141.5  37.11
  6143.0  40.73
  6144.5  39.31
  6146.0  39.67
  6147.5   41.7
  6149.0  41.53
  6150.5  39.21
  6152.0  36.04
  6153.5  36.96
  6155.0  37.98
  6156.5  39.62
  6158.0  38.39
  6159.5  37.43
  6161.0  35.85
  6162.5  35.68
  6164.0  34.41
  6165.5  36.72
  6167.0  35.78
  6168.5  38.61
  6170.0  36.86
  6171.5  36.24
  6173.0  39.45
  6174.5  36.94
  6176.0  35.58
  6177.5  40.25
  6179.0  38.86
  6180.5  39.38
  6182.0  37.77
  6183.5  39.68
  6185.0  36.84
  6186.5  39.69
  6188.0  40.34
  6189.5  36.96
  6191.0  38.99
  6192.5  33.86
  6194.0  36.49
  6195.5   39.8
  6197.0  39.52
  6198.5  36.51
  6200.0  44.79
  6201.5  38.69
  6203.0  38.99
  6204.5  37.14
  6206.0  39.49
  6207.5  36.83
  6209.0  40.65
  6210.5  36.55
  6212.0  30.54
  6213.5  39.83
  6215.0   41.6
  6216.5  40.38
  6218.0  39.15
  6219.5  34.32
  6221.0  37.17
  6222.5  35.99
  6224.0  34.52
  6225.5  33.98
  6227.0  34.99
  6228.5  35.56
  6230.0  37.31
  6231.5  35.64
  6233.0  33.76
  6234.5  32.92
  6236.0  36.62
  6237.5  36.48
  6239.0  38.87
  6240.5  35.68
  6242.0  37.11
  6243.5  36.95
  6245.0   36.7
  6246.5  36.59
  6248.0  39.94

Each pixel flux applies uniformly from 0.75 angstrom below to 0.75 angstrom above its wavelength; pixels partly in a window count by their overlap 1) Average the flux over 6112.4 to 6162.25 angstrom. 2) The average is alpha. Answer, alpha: 38.5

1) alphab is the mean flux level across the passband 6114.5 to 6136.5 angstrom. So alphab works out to 38.7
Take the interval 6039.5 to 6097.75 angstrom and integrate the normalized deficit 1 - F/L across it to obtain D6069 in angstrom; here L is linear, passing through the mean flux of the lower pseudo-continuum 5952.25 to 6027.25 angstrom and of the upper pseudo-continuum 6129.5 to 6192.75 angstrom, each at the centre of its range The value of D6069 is -2.46 angstrom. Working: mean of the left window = 39.7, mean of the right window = 38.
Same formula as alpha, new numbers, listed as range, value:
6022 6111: 40.6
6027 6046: 41.3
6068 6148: 39.5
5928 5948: 38.7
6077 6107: 40.1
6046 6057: 41.4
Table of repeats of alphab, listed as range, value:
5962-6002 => 40.1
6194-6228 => 37.7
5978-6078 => 40.3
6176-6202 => 38.6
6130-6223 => 38.1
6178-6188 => 38.9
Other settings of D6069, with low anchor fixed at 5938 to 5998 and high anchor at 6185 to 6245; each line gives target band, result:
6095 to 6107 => -0.84 angstrom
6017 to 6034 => -0.67 angstrom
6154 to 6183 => 0.20 angstrom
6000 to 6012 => 0.21 angstrom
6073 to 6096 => -0.85 angstrom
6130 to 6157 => -0.46 angstrom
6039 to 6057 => -1.19 angstrom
